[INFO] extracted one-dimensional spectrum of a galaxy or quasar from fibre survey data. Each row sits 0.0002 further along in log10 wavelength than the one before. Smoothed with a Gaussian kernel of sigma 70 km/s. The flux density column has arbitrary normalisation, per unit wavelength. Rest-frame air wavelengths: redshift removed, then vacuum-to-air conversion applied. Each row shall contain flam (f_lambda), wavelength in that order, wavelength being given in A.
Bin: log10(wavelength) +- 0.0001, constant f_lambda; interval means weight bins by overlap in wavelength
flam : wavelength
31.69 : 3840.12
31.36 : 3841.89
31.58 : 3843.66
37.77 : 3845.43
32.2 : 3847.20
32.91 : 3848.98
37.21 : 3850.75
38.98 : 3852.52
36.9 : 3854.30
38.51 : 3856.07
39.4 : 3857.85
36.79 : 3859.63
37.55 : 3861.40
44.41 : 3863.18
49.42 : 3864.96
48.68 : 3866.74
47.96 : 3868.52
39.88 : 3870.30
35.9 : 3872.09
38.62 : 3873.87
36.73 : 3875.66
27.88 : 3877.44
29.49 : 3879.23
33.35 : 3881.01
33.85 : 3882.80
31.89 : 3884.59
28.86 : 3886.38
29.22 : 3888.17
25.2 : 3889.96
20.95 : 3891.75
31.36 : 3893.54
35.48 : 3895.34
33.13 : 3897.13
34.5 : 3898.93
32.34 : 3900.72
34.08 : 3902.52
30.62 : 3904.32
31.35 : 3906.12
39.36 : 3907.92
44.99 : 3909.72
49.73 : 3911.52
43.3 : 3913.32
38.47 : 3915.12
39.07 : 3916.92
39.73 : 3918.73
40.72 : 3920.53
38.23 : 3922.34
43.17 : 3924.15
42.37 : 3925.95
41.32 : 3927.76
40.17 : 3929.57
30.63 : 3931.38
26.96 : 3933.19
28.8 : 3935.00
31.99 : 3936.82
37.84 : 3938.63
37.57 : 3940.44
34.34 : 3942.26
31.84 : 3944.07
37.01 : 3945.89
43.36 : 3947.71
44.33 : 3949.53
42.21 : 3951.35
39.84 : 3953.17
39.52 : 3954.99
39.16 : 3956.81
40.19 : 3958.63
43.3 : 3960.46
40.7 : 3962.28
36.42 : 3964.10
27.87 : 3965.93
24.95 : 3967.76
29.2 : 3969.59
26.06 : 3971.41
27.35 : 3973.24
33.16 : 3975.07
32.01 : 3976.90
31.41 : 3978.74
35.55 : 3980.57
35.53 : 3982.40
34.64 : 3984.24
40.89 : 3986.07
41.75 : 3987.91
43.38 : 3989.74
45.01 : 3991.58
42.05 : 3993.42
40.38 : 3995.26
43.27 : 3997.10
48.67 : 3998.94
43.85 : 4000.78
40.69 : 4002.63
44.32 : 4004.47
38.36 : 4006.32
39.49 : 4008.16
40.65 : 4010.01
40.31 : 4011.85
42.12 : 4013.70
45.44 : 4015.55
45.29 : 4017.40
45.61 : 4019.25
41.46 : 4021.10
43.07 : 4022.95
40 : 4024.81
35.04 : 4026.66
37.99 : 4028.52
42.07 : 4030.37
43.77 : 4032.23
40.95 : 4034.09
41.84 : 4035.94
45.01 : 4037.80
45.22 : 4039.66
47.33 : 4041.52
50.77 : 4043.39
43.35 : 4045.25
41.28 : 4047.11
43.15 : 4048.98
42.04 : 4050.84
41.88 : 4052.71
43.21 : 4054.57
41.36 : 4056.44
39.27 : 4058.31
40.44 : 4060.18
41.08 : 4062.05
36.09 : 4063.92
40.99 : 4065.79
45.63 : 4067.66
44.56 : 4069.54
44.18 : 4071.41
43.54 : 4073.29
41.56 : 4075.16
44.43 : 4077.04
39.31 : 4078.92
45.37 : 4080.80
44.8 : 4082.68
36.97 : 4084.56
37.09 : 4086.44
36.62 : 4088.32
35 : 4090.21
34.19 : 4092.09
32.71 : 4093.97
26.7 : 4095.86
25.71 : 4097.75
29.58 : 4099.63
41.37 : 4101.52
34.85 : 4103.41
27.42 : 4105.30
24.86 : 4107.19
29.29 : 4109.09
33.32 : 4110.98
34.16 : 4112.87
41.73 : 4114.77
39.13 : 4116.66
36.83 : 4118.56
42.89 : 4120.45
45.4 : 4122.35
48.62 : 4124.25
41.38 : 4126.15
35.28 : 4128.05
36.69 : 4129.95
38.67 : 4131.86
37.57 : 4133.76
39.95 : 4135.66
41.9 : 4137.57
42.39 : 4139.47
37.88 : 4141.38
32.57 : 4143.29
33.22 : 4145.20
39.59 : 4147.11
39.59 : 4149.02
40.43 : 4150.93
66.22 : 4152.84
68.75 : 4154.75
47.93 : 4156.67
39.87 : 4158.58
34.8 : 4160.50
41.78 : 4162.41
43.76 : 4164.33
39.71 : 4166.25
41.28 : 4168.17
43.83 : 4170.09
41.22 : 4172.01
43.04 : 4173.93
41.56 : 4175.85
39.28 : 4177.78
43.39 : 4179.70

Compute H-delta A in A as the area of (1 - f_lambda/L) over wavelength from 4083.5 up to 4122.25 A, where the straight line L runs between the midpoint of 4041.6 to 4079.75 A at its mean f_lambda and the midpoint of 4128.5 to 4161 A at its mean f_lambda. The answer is 7.4 A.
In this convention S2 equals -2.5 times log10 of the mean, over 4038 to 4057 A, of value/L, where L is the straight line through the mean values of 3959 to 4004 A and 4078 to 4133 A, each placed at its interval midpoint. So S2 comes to -0.20 mag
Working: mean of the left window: 37.1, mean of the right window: 36.4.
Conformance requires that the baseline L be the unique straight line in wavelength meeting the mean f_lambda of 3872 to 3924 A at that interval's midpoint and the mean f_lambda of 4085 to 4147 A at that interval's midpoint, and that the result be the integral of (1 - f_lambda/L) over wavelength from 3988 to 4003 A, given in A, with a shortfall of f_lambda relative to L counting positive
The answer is -3.4 A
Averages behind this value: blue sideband 34.9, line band 43.4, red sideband 36.2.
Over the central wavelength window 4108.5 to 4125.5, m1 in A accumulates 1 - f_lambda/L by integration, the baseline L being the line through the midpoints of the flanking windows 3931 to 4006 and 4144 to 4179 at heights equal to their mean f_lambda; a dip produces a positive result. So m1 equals 1.14 A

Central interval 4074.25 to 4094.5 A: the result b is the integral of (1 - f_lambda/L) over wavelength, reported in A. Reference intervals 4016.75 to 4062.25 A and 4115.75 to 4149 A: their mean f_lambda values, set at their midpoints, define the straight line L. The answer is 1.0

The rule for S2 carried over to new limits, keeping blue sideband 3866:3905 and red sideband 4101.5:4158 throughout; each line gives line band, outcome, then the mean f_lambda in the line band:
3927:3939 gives 0.04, 33.7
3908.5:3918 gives -0.24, 42.9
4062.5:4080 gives -0.10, 42.2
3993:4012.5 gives -0.15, 42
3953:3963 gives -0.14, 40.5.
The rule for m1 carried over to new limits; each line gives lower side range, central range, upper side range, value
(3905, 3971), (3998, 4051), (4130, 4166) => -4.19 A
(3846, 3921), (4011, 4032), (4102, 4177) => -1.77 A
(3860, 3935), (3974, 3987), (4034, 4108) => 1.13 A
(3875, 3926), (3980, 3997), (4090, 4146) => -2.25 A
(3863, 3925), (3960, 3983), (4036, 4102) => 3.54 A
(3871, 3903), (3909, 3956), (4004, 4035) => -4.88 A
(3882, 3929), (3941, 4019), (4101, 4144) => -4.34 A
